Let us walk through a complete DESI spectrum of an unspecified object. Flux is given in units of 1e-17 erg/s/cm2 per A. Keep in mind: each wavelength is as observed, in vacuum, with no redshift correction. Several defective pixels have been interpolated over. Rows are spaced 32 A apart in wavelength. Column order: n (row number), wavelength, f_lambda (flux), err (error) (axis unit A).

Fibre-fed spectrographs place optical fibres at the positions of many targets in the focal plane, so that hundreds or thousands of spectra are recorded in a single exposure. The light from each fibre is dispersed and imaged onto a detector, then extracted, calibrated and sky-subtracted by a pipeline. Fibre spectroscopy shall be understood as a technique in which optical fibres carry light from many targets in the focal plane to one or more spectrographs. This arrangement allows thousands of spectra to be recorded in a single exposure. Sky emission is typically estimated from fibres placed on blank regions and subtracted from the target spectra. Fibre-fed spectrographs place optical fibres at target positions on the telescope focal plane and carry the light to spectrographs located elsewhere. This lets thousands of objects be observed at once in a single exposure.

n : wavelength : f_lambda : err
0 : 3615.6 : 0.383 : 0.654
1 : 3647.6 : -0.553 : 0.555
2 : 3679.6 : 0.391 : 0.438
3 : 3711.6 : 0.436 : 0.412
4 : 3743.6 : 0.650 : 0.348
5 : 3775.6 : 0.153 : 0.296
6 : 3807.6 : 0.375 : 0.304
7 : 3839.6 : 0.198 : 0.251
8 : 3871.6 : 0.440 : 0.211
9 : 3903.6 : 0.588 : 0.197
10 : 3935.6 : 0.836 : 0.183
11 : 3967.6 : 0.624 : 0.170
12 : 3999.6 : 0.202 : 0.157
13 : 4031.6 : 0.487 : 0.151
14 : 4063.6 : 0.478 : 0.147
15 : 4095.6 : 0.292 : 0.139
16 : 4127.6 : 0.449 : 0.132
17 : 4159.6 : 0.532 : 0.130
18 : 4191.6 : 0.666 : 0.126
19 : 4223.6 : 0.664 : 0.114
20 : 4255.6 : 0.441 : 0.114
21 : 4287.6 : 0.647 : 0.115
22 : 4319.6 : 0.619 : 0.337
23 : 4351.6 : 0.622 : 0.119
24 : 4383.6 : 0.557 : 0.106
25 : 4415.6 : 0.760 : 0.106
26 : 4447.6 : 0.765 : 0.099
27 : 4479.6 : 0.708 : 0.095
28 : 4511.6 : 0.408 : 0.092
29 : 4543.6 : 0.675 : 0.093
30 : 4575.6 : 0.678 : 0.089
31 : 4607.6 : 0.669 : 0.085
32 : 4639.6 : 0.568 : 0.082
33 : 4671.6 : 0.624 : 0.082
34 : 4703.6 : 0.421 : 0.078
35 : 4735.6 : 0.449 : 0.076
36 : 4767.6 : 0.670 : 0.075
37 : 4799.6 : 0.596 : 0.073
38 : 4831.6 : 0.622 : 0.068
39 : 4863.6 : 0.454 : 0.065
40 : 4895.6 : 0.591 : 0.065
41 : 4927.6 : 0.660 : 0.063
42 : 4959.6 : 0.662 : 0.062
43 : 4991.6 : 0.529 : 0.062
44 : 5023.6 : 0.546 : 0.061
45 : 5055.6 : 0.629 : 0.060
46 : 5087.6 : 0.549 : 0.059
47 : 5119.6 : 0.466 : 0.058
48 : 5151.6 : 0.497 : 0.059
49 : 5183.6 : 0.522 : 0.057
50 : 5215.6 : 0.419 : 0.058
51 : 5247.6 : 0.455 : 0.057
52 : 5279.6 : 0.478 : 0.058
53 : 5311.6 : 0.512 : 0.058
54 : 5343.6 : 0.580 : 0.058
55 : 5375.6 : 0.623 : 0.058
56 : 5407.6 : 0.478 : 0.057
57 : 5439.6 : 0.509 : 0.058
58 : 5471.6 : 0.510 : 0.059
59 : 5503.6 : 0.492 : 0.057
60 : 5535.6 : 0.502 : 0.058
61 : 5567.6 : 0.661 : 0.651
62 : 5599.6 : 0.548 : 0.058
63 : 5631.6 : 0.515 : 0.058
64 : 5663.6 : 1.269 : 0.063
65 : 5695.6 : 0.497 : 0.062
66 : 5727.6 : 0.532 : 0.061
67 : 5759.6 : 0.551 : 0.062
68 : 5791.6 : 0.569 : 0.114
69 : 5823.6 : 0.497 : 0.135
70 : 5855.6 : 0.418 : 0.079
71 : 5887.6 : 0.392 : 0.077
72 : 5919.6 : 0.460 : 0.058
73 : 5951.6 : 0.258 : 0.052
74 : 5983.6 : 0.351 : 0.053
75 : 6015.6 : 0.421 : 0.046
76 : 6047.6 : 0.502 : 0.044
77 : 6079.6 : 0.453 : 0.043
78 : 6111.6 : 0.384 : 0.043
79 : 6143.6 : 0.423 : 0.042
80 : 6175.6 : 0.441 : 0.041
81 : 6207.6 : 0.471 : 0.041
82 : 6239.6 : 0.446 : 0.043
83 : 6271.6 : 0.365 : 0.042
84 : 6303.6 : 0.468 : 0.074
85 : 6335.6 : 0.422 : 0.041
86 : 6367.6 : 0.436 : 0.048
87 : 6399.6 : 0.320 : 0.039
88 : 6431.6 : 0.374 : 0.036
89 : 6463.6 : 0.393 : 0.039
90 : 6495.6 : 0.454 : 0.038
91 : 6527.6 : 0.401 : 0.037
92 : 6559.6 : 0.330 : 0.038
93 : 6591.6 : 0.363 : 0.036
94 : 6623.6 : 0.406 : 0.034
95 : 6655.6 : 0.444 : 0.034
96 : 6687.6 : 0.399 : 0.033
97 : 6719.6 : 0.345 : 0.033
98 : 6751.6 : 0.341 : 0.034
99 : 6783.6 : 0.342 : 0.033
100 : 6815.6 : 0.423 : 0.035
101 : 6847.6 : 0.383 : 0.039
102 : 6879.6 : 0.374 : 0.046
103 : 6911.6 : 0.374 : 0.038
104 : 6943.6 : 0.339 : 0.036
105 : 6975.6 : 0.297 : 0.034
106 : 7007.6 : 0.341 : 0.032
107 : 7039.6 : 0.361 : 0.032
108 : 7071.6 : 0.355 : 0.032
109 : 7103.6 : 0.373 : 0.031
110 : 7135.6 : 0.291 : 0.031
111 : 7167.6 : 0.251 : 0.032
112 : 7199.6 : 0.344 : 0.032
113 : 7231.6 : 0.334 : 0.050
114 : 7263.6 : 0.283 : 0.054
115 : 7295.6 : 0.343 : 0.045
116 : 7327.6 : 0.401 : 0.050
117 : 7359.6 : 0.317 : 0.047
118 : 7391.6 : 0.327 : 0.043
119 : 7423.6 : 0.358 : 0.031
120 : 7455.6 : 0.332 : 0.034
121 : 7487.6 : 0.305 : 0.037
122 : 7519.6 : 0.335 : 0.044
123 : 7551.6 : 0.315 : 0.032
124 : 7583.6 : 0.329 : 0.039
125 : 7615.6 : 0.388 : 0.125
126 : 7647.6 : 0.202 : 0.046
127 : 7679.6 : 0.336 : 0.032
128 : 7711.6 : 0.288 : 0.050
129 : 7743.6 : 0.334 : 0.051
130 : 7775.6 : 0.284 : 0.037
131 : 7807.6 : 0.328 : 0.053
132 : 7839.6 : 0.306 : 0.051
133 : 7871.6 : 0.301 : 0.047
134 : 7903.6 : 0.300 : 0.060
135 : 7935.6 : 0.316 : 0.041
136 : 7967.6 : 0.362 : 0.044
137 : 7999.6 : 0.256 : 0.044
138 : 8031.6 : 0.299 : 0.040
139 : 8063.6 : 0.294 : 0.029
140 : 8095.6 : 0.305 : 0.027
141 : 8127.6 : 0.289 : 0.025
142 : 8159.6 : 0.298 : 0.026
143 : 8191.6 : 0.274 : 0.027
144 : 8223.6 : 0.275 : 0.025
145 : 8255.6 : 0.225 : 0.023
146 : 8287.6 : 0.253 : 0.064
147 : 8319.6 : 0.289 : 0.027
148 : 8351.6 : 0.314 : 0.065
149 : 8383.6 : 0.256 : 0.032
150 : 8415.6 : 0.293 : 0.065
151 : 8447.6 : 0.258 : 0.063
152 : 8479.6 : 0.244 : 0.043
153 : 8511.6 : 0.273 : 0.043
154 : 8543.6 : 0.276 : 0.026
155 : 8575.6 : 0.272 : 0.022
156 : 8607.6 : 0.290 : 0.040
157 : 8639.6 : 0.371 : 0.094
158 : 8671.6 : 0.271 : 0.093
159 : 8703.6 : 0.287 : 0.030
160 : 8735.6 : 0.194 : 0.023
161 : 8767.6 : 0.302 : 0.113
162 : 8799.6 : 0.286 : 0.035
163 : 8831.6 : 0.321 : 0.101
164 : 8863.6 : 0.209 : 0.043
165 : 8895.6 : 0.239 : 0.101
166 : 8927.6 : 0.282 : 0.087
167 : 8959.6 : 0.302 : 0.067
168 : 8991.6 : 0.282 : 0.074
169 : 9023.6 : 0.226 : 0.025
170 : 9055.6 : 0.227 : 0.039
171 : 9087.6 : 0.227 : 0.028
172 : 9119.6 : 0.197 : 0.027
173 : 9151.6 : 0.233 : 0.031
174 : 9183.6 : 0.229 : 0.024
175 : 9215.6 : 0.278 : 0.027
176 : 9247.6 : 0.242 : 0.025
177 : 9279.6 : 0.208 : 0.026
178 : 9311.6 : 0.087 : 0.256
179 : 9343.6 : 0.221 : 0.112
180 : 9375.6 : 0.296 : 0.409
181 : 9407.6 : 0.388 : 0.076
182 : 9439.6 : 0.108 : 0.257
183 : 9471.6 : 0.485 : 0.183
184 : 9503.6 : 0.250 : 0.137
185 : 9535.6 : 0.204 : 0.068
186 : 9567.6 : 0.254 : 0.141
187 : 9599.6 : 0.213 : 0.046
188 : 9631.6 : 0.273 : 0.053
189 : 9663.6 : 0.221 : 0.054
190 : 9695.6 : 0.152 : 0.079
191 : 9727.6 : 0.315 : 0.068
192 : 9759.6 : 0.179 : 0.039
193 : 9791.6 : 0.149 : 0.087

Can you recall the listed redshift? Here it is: 0.128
